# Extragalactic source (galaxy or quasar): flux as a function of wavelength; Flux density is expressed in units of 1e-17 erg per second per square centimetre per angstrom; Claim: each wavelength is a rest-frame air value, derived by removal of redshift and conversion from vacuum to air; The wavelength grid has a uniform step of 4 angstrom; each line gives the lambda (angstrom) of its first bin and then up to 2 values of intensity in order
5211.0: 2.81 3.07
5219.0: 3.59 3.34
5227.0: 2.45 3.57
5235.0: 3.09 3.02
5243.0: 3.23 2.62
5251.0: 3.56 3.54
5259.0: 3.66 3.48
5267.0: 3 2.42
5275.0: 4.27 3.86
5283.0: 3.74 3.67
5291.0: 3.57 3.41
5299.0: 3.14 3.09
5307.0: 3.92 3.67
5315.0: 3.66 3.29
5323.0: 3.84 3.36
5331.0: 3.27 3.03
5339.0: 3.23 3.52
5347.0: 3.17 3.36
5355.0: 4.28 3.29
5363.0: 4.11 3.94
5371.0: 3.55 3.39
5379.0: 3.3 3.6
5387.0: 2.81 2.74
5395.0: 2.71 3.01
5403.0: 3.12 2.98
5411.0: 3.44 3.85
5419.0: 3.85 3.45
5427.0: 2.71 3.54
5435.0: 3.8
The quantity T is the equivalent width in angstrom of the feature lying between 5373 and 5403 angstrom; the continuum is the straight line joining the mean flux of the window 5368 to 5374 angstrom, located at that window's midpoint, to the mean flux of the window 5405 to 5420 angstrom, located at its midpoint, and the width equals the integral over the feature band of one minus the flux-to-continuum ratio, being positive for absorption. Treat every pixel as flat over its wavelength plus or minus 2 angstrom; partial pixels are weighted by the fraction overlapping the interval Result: 4.0 angstrom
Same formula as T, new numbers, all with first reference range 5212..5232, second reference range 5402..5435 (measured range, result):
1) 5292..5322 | -1.86 angstrom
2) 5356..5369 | -1.89 angstrom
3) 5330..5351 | 0.34 angstrom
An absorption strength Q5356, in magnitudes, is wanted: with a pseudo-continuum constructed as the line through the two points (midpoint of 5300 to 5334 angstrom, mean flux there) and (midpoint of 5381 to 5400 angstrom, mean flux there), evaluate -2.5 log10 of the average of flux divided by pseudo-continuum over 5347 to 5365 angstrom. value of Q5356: -0.15 mag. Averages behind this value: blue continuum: 3.49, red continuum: 2.97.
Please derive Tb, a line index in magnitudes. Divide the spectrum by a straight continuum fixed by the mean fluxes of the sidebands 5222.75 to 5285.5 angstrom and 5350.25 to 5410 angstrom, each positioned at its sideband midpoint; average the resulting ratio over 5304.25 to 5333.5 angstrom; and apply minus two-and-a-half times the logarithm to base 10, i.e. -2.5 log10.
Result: -0.07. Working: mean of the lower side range 3.31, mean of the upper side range 3.35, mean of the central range 3.55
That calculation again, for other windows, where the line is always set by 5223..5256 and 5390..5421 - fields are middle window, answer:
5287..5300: -0.09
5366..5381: -0.10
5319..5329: -0.12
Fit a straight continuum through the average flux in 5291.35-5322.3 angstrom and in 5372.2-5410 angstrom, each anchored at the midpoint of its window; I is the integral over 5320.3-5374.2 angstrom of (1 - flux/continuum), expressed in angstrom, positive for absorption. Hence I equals -3.93 angstrom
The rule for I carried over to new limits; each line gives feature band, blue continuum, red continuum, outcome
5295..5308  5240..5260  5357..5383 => 0.3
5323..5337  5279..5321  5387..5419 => 0.5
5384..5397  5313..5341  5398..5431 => 2.0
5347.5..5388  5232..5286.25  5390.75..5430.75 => -3.8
